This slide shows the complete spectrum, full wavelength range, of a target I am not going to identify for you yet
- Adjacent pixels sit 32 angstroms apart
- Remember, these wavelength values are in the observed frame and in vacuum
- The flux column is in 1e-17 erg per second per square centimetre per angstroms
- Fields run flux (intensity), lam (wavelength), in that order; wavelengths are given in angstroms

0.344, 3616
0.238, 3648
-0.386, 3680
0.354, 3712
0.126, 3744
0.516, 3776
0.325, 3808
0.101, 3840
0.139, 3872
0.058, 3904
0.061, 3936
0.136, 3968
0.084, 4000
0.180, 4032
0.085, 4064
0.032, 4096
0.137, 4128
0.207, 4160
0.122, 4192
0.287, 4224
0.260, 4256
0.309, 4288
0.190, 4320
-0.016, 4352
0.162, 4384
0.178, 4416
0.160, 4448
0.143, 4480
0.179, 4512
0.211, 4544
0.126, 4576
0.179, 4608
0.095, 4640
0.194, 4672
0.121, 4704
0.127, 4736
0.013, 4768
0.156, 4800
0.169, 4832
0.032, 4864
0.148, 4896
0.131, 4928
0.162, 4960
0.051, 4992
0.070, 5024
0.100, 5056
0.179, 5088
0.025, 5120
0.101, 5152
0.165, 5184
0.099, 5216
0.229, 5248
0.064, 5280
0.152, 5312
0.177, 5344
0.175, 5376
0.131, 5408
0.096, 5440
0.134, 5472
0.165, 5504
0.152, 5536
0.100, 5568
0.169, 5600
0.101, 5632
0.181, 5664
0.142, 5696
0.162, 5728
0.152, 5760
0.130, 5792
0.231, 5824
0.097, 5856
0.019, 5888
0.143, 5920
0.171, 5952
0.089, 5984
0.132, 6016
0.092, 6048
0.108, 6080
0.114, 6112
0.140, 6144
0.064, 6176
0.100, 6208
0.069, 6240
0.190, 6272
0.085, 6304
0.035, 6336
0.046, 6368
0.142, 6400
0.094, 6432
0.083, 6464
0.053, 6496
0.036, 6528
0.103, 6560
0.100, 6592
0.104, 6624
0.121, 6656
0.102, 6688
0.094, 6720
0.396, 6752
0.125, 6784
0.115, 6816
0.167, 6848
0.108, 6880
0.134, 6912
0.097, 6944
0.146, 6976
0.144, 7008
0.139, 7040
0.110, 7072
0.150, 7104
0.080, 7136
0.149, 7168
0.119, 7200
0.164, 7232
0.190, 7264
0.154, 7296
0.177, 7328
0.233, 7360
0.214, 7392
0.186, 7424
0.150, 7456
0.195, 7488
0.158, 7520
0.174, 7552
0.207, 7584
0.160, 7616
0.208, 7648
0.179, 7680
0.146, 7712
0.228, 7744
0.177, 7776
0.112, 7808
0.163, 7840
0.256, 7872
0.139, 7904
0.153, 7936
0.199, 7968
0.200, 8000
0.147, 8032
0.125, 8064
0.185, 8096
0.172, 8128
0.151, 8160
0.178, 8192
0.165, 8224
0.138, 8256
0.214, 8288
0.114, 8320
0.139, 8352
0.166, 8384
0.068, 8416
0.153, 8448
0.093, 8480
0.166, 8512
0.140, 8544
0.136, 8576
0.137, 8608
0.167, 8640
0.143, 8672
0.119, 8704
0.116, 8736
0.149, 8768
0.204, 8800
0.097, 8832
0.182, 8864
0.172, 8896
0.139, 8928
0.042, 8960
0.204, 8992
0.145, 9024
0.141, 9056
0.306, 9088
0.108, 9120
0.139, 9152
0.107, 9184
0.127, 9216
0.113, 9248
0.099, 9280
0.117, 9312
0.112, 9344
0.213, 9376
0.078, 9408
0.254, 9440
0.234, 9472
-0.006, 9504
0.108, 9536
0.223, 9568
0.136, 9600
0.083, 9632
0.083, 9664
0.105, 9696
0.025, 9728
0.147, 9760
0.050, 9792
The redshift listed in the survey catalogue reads 0.81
